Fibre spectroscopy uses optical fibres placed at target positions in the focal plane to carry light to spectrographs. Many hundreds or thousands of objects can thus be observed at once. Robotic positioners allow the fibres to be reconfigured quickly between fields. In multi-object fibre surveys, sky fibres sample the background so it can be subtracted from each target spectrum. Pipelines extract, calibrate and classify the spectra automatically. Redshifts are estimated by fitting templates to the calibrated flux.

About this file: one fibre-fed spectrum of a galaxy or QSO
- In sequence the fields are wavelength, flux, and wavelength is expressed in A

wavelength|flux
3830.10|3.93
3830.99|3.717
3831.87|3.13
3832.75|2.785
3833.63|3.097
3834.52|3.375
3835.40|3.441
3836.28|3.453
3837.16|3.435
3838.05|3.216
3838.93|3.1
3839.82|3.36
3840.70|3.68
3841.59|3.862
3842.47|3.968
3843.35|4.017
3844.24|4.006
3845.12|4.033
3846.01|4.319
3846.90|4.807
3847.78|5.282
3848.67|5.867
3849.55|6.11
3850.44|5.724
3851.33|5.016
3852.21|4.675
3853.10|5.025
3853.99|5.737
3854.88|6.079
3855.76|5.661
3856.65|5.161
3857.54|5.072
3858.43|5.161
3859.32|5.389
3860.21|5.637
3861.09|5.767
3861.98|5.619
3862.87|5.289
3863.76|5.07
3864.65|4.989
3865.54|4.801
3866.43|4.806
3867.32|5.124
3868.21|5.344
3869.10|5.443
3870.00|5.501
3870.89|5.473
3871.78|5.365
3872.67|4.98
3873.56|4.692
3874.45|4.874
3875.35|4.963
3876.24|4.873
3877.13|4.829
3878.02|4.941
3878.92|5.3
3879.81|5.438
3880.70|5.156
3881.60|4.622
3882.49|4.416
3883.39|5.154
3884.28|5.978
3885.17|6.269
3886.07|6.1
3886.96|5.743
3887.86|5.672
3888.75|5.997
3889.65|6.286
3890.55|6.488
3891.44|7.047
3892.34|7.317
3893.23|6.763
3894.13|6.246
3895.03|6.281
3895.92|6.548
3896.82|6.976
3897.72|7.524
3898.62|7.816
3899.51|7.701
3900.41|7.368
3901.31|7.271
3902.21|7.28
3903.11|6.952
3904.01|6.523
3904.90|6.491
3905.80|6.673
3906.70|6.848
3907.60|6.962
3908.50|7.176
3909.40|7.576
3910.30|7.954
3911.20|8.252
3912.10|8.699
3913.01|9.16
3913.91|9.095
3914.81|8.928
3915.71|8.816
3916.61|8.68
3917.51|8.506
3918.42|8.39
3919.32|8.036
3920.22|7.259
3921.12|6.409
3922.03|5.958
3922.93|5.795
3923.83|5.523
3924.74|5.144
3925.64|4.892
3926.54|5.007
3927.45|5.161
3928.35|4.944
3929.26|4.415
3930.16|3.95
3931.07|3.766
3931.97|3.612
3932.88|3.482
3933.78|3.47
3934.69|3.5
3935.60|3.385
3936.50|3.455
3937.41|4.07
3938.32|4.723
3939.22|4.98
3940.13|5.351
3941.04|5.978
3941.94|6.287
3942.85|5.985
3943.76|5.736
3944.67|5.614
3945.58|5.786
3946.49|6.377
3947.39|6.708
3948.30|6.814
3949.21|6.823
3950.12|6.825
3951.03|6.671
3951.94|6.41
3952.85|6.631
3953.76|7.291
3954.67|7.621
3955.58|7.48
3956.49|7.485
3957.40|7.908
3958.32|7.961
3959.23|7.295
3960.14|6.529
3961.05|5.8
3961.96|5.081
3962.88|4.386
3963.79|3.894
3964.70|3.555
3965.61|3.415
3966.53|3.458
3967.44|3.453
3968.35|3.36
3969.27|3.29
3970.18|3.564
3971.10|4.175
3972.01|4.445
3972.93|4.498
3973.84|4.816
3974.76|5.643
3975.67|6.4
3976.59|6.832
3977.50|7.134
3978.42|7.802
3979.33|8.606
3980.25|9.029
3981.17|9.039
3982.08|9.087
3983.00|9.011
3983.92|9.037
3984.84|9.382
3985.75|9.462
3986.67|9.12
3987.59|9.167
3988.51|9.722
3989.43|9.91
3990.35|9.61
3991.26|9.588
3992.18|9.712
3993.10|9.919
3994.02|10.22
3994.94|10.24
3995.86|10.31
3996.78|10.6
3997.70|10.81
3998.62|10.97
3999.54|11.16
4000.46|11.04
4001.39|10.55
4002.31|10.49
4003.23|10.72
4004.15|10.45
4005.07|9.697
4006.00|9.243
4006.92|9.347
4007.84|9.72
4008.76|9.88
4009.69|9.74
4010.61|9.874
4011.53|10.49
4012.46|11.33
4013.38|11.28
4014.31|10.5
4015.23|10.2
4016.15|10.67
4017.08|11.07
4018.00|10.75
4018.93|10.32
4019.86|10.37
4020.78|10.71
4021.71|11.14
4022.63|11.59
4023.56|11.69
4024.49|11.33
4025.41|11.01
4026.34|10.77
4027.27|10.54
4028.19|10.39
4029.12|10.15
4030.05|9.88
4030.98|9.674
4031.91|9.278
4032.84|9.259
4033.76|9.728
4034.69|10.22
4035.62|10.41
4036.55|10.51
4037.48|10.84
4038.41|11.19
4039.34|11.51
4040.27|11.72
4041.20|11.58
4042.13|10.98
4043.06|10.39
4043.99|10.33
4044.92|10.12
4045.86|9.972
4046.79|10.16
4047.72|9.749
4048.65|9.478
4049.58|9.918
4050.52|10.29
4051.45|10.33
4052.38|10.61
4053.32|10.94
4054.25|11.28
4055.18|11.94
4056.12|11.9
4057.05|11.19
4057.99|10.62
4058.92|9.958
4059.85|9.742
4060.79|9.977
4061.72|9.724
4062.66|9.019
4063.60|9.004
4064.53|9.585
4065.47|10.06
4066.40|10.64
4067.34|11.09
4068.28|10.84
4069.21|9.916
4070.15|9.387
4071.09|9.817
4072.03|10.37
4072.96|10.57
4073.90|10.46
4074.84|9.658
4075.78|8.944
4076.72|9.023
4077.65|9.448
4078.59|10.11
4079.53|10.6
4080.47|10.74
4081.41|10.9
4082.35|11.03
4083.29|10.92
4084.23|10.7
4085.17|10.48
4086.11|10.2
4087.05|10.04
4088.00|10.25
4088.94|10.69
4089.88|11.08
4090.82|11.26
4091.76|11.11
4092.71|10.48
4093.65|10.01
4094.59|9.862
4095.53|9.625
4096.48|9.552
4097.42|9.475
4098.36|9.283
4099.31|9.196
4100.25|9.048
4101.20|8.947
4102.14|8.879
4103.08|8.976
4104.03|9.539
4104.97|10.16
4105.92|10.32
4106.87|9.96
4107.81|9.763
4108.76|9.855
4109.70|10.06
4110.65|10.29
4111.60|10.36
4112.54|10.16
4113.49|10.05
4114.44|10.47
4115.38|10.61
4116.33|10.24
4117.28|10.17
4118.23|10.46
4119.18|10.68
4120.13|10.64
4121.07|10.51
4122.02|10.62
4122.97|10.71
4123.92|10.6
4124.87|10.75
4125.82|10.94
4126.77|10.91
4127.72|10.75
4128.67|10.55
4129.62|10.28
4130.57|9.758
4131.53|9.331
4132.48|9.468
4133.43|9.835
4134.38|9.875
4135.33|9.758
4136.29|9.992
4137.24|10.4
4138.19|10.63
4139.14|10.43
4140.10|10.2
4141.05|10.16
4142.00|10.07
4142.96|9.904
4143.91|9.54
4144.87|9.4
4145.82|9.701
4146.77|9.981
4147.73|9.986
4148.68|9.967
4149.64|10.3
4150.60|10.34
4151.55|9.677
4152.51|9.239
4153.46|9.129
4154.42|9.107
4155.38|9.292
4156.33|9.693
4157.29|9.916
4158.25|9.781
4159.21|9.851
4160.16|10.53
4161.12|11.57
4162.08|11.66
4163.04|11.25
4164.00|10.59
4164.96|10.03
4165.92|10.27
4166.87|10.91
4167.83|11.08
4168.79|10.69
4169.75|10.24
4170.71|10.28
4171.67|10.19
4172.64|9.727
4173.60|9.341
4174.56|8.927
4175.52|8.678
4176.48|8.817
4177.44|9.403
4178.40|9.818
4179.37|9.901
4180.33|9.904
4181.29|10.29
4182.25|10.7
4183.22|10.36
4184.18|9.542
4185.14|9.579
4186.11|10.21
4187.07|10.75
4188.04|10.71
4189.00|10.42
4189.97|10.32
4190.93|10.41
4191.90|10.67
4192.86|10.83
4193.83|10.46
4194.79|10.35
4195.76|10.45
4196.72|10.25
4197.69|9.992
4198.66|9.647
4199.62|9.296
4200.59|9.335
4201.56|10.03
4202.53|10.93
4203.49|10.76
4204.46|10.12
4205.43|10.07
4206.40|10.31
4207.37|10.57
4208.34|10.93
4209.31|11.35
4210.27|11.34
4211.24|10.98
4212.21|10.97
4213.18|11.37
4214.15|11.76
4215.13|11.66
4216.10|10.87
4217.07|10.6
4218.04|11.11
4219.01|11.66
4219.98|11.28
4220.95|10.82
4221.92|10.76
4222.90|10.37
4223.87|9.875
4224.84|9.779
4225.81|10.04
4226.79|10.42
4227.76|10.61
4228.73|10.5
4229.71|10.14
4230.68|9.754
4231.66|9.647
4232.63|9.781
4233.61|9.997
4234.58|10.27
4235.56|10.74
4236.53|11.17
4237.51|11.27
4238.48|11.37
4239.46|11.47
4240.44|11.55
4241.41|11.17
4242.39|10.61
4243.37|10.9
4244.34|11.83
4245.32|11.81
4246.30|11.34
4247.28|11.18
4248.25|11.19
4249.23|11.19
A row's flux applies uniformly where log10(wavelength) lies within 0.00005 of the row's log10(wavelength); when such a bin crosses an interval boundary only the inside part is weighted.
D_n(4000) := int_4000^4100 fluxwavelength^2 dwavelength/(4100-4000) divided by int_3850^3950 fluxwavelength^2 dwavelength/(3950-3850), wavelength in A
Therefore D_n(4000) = 1.88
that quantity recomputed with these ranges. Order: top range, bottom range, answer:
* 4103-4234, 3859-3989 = 1.88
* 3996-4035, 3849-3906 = 1.93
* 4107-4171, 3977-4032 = 1.08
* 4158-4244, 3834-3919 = 2.10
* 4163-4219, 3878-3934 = 1.85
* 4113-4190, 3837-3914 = 2.02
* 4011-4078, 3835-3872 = 2.37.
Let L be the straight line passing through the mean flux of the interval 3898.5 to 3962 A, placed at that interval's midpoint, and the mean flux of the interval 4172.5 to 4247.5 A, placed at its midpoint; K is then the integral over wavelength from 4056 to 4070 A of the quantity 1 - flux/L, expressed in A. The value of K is -3.1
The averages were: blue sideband 6.4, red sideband 10.5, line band 10.2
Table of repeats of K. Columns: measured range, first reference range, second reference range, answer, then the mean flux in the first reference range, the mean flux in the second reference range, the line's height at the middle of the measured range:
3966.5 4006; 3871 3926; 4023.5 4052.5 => 3.2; 6.57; 10.4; 8.99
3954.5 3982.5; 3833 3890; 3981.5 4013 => 9.5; 4.92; 9.99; 8.92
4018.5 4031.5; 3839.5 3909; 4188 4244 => -4.7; 5.64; 10.6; 7.83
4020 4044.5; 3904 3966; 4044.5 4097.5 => -4.2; 6.16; 10.3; 9.1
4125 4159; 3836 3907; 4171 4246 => -1.8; 5.48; 10.5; 9.47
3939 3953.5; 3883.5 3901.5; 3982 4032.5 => 3.7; 6.64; 10.2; 8.32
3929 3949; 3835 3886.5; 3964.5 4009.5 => 6.0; 4.92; 8.22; 6.97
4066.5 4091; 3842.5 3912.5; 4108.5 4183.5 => -3.4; 5.84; 10.1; 9.06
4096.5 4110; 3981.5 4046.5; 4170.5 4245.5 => 1.1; 10.3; 10.4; 10.4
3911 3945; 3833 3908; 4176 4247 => 1.9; 5.41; 10.5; 6.28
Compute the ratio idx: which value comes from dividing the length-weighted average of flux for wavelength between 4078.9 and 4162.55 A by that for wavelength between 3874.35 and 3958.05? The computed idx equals 1.6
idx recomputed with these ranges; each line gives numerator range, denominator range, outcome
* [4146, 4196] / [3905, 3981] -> 1.68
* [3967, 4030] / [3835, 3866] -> 1.94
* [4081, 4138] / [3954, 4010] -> 1.29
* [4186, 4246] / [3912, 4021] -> 1.43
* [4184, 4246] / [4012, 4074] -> 1.01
